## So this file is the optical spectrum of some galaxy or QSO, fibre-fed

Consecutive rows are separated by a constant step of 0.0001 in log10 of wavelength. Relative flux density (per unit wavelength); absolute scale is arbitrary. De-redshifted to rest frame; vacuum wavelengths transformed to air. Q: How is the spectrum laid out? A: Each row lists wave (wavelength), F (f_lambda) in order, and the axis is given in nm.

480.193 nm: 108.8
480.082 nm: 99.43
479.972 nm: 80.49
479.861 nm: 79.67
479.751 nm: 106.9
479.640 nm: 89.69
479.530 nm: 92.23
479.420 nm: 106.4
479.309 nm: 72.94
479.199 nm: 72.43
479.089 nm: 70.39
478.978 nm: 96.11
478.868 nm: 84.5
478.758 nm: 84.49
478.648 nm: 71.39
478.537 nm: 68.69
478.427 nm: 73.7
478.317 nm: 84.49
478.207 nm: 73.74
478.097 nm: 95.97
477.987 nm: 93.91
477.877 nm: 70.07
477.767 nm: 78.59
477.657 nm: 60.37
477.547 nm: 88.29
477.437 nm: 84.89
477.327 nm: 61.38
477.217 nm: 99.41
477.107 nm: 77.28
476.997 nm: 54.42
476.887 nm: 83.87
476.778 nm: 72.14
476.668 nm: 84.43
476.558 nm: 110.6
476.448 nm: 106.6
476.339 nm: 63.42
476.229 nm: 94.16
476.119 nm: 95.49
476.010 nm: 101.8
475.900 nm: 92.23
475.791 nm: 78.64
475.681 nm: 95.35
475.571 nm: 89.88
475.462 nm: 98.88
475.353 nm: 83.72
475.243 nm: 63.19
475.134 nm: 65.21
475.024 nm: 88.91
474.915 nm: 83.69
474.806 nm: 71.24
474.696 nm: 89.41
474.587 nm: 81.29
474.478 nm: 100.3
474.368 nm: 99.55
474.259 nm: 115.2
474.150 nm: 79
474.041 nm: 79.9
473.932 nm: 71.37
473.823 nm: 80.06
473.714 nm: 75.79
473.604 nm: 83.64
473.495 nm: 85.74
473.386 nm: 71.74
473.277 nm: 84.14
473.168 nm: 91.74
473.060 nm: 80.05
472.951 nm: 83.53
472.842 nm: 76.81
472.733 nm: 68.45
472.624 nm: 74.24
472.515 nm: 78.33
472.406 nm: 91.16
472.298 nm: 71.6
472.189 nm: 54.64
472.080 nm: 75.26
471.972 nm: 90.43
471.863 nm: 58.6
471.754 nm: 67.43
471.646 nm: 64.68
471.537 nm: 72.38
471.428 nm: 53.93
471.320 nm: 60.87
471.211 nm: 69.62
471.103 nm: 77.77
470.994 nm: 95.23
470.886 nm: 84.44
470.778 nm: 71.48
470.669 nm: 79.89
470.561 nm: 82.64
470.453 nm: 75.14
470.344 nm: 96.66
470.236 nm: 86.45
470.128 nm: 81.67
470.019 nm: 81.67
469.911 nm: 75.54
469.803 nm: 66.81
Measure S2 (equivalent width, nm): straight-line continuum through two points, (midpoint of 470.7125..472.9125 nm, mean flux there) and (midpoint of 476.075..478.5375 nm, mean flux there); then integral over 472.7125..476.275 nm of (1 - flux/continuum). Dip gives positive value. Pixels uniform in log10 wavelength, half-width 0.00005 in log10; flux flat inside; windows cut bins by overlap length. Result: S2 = -0.35 nm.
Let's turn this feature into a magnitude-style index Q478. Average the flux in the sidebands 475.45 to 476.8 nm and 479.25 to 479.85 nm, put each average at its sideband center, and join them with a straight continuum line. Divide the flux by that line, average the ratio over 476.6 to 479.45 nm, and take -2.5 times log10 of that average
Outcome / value 0.161 mag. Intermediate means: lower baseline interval 91.2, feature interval 79.3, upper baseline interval 92.5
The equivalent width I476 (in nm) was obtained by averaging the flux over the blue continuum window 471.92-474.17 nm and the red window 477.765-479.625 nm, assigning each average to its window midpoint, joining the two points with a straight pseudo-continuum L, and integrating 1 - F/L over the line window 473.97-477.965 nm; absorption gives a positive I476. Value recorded -0.21 nm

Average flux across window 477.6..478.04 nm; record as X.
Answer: 75.7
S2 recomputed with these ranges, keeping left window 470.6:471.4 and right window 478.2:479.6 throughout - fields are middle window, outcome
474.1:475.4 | -0.11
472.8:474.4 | -0.12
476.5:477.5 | -0.01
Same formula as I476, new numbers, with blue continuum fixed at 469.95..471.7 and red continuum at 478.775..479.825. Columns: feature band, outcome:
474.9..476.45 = -0.05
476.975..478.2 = 0.09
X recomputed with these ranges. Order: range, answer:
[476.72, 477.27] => 77.4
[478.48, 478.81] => 74.7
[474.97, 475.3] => 72.3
